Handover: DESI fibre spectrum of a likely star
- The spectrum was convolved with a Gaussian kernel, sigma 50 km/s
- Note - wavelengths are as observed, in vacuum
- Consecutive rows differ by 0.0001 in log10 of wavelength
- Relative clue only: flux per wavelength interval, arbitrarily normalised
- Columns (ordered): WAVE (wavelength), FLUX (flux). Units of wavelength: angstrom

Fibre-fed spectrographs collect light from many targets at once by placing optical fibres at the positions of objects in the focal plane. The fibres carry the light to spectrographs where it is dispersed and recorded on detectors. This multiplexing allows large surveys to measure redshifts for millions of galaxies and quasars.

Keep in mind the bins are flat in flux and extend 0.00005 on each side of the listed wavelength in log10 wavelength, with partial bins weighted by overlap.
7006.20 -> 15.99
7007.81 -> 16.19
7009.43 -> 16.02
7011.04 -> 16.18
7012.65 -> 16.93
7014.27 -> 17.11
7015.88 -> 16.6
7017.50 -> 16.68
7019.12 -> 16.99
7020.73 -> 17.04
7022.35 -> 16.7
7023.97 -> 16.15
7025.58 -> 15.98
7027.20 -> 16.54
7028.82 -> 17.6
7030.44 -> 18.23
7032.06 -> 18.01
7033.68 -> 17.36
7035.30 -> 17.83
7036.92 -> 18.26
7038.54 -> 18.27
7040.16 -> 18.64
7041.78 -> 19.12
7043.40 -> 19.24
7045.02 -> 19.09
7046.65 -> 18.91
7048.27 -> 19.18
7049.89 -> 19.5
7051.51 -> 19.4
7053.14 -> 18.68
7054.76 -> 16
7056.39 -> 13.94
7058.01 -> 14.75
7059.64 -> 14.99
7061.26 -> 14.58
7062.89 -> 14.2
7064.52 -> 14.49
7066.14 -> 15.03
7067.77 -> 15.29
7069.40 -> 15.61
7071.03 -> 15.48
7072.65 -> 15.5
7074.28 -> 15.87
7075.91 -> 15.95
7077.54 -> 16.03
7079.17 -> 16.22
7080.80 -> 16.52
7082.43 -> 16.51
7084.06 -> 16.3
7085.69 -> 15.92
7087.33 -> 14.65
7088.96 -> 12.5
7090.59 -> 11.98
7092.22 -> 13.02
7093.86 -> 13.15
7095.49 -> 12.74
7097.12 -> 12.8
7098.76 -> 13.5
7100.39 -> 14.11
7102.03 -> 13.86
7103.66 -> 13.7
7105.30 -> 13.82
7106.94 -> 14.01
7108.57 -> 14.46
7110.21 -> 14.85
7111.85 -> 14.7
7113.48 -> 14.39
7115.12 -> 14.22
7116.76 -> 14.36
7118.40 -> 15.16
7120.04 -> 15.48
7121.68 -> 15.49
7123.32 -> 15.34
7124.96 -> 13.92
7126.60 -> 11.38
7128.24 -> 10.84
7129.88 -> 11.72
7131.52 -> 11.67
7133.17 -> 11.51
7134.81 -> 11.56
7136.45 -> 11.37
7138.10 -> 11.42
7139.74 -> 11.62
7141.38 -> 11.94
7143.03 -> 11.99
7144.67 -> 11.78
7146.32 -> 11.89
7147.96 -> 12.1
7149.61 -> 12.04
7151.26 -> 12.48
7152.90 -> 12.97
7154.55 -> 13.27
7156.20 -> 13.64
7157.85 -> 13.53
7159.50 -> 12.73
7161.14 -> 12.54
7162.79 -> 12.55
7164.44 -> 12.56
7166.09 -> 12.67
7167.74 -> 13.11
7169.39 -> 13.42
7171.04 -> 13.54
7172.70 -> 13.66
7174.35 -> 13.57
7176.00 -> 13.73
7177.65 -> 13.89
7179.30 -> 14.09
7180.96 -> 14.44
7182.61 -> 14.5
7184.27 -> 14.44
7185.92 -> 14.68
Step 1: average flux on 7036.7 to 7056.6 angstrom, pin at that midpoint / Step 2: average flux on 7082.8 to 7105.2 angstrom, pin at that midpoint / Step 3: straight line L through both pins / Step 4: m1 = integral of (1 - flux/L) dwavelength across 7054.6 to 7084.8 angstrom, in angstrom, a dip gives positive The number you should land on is 1.3 angstrom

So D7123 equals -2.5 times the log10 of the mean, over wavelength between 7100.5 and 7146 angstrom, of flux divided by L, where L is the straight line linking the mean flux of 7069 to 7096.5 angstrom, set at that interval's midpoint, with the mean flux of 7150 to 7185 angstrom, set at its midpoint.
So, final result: 0.08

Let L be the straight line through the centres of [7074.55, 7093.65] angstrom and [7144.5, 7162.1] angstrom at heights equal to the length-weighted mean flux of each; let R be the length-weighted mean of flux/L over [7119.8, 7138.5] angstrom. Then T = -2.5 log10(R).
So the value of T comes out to 0.08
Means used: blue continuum 15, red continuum 12.7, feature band 12.6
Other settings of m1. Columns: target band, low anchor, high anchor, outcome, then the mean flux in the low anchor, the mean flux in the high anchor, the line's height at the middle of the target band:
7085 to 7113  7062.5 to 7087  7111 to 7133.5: 1.6 angstrom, 15.7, 13.6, 14.6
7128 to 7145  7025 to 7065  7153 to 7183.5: 3.3 angstrom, 17.3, 13.4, 14.4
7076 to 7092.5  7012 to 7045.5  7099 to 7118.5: 0.2 angstrom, 17.5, 14.2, 15.3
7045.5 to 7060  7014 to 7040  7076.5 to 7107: -1.2 angstrom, 17.2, 14.3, 16.1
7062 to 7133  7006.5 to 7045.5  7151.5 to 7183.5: 4.8 angstrom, 17.3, 13.4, 15.3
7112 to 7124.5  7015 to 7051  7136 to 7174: -0.6 angstrom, 17.8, 12.6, 14.2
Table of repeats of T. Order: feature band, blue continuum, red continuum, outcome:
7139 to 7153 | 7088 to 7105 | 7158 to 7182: 0.106 mag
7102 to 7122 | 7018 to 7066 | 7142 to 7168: -0.012 mag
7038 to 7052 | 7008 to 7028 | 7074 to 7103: -0.205 mag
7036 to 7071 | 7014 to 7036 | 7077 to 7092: -0.055 mag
